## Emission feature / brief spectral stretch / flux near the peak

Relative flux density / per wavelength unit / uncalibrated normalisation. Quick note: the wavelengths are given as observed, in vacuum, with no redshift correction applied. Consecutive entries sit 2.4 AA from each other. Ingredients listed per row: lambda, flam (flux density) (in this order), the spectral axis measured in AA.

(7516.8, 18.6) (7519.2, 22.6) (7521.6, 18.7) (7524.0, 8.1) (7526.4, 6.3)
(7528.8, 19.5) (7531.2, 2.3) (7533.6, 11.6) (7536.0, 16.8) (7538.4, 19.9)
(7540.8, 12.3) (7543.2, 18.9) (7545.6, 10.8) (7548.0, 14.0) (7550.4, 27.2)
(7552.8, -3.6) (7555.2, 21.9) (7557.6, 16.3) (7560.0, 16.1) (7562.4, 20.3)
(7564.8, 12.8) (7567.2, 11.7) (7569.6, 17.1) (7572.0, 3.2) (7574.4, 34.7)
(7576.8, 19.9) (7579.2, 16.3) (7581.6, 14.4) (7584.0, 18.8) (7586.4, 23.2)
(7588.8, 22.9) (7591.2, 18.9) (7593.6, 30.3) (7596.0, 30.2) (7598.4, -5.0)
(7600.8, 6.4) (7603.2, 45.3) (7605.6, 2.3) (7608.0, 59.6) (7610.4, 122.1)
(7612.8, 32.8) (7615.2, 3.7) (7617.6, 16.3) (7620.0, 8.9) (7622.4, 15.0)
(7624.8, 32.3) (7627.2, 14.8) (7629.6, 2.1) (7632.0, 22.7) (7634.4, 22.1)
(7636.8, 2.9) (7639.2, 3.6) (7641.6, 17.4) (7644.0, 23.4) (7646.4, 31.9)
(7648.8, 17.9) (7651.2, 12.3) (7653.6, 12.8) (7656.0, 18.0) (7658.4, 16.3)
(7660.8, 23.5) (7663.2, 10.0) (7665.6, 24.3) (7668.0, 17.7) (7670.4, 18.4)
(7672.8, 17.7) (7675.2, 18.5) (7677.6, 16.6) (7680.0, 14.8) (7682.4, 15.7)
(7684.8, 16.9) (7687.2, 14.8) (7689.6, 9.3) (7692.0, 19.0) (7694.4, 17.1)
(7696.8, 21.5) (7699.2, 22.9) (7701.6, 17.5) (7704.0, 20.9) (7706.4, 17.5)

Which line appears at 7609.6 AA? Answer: H-alpha 6563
